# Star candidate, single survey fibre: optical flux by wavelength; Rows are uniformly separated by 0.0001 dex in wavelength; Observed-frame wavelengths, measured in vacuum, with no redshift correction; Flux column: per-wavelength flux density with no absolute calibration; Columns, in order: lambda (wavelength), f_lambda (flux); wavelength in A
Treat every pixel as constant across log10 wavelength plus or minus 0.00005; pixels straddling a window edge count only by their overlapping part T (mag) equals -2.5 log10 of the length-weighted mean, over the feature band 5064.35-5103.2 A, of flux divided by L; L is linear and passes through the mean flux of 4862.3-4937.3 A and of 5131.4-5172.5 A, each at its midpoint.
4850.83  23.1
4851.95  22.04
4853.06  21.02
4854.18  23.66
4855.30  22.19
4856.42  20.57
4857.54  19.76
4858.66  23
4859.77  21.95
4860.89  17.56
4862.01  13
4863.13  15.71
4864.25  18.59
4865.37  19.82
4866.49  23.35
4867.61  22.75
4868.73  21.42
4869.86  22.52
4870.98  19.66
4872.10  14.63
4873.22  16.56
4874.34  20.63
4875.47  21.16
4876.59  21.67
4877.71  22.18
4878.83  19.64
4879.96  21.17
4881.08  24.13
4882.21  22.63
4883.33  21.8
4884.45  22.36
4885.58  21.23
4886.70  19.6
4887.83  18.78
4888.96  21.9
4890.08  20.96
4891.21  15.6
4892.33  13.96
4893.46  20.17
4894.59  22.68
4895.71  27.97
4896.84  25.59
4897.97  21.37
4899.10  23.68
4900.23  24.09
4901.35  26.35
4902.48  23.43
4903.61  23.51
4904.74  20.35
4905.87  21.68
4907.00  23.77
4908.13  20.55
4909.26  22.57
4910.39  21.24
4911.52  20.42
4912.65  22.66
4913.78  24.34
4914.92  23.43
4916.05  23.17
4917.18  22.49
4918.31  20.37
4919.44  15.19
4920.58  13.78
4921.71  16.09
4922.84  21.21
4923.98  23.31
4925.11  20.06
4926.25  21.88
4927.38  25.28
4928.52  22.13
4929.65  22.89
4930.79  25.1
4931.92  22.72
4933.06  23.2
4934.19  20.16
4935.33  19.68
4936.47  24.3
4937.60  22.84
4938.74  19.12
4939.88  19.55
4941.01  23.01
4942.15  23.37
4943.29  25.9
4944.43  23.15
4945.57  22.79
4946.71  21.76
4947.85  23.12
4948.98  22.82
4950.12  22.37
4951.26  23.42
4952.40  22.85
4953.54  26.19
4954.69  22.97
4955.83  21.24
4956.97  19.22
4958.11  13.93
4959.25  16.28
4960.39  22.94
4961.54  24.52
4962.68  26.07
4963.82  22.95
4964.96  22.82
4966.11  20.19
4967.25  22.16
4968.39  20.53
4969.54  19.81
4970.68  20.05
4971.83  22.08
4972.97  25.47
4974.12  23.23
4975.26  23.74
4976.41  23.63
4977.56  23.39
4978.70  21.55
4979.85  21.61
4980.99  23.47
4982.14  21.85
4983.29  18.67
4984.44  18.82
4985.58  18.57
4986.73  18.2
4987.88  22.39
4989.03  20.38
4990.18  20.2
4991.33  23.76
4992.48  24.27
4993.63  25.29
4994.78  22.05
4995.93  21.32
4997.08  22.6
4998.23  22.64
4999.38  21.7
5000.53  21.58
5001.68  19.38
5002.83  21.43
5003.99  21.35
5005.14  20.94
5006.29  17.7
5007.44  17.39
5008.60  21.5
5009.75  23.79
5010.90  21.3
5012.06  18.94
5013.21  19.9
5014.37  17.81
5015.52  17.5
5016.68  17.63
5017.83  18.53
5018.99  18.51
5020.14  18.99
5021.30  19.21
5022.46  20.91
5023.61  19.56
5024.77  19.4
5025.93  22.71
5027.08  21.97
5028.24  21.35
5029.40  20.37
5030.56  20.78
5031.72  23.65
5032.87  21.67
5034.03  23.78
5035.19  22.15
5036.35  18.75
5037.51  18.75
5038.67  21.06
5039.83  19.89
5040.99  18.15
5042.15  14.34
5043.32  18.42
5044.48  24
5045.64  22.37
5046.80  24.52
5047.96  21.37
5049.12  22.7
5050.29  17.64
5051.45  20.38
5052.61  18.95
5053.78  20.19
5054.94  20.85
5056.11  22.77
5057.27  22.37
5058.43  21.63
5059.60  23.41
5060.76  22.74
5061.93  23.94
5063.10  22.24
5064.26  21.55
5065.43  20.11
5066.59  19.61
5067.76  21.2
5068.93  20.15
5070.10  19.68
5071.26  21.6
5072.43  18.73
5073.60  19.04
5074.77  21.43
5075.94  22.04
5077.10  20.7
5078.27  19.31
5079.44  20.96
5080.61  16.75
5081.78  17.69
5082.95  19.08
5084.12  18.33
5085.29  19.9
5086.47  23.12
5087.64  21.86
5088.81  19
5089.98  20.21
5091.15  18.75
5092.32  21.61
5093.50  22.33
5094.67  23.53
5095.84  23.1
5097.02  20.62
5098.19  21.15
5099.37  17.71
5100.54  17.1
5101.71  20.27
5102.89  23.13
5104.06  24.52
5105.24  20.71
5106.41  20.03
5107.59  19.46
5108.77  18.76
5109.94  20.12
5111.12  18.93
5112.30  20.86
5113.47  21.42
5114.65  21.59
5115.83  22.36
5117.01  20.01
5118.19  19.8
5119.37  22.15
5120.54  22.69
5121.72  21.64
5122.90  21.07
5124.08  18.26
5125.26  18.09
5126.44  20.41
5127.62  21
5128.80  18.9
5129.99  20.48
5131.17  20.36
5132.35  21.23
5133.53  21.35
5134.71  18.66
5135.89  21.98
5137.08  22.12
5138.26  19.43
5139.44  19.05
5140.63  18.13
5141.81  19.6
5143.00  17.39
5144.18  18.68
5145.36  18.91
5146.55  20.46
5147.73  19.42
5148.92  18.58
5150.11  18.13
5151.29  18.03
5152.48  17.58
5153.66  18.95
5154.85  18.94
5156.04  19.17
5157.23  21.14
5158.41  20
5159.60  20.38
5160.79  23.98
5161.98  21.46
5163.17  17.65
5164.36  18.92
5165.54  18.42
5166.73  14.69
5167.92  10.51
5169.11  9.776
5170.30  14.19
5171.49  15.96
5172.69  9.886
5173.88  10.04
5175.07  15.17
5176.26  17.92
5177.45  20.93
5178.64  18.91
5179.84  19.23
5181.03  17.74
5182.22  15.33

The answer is -0.06 mag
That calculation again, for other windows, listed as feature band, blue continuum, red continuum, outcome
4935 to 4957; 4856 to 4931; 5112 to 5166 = -0.09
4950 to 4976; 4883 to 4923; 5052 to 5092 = -0.04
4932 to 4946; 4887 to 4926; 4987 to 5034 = -0.05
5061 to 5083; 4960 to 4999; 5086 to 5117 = 0.04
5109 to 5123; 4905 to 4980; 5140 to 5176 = -0.15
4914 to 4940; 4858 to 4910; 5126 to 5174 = -0.03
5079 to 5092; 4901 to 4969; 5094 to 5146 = 0.06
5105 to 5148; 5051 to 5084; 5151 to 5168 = -0.03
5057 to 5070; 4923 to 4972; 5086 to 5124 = -0.02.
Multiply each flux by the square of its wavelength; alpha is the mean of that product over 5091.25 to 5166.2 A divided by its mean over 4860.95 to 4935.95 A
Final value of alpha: 1.05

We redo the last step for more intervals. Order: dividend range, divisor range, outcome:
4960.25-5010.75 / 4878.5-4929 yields 1.04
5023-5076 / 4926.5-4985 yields 0.98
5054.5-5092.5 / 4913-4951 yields 1.00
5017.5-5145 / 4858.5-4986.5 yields 1.02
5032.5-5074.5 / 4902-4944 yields 1.01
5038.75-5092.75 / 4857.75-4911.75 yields 1.05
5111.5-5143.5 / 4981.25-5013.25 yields 1.02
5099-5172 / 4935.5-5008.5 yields 0.95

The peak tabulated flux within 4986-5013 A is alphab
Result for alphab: 25.29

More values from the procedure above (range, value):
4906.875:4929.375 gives 25.28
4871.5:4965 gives 27.97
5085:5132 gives 24.52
